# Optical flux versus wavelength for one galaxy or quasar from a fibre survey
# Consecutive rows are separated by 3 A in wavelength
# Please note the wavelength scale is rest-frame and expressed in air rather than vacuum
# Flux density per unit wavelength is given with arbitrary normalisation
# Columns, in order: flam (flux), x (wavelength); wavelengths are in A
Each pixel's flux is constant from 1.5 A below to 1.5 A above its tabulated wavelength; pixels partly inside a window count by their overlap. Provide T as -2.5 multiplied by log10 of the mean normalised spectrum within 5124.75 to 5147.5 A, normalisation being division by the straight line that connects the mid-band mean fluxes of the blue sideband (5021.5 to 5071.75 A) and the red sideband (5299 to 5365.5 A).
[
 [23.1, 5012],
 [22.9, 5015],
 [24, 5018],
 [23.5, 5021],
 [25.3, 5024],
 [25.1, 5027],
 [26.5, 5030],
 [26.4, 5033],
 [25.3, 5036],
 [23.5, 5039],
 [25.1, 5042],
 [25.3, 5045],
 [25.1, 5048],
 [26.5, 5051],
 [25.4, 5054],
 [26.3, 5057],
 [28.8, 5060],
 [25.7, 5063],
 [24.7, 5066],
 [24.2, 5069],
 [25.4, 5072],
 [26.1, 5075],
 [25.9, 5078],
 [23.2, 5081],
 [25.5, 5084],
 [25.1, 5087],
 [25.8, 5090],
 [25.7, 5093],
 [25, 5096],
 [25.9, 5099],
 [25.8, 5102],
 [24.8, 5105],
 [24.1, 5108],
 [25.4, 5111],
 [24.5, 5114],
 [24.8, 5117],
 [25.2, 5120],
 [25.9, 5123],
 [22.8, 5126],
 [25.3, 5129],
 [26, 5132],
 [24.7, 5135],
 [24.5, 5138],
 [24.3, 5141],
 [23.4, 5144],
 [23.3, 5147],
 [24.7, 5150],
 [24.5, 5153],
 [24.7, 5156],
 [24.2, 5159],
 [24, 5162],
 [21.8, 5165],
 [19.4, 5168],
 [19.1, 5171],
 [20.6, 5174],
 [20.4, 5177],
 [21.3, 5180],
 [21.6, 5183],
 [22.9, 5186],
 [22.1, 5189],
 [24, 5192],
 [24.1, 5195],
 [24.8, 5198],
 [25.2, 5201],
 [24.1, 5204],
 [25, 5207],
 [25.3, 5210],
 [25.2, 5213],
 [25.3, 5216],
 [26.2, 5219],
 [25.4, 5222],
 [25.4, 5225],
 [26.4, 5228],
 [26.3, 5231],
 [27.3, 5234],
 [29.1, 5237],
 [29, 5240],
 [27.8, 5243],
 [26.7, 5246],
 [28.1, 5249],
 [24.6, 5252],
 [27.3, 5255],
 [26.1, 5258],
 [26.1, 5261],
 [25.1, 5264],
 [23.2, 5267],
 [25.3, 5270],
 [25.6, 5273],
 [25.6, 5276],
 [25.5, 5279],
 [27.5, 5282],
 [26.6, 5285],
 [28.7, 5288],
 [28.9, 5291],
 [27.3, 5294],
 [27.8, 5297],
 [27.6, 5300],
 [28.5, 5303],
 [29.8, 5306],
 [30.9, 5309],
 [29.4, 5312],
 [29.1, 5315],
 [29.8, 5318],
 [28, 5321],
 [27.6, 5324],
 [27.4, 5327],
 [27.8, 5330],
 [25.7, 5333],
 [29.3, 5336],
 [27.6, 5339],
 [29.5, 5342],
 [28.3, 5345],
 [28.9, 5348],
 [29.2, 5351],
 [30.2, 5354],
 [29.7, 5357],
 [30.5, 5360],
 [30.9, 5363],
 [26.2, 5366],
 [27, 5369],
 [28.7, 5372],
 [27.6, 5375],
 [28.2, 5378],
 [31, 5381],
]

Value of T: 0.10 mag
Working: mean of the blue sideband 25.5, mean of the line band 24.3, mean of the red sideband 28.9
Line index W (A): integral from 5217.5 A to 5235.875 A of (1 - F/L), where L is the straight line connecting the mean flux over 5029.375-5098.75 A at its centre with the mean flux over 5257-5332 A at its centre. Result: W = 0.4 A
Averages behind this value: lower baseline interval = 25.5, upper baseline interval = 27.4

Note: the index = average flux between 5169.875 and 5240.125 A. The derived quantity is 24.4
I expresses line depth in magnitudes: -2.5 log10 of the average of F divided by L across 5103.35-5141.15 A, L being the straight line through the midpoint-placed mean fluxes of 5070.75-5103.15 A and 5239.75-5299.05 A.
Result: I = 0.04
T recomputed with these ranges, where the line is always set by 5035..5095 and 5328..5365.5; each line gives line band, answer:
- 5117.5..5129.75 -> 0.06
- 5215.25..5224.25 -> 0.07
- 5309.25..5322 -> -0.03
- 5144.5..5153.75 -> 0.10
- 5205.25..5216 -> 0.08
